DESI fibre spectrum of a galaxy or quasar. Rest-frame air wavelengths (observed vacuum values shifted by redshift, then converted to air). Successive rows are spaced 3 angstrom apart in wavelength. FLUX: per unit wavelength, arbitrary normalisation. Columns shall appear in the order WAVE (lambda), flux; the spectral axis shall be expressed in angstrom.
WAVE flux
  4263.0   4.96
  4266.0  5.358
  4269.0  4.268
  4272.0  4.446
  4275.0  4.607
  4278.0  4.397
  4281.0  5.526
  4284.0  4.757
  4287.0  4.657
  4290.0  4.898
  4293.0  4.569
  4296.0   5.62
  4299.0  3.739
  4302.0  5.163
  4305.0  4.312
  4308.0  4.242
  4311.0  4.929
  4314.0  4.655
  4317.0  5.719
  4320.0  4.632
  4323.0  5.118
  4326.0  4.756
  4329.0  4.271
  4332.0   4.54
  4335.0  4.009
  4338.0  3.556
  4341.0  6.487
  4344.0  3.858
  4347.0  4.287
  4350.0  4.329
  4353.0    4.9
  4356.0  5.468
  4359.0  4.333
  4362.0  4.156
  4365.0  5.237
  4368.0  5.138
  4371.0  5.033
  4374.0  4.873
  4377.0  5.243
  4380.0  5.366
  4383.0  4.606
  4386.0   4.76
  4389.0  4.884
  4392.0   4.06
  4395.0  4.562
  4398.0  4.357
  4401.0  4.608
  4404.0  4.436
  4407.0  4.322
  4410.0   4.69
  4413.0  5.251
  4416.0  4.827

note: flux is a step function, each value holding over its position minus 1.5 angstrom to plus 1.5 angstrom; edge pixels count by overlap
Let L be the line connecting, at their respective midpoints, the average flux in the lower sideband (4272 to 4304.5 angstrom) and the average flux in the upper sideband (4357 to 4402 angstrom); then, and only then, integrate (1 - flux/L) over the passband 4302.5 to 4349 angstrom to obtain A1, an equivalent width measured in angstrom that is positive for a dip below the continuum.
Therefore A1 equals 1.2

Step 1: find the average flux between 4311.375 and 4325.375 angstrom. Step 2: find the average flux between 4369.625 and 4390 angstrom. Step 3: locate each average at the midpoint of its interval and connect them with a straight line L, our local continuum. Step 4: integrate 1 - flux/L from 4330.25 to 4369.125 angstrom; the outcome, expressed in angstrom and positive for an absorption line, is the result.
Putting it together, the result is 2.8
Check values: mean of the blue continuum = 5.01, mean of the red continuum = 4.97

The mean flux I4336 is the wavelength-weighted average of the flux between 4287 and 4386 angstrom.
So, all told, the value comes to 4.75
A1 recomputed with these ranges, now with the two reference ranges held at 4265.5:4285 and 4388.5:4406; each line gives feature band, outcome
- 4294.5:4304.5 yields -0.23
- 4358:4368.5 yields -0.37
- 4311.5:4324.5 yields -1.08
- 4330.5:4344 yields 0.10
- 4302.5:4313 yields 0.22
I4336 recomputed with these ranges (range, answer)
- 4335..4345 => 4.58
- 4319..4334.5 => 4.62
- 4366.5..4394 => 4.88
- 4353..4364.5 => 4.74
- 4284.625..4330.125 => 4.76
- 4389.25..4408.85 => 4.43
